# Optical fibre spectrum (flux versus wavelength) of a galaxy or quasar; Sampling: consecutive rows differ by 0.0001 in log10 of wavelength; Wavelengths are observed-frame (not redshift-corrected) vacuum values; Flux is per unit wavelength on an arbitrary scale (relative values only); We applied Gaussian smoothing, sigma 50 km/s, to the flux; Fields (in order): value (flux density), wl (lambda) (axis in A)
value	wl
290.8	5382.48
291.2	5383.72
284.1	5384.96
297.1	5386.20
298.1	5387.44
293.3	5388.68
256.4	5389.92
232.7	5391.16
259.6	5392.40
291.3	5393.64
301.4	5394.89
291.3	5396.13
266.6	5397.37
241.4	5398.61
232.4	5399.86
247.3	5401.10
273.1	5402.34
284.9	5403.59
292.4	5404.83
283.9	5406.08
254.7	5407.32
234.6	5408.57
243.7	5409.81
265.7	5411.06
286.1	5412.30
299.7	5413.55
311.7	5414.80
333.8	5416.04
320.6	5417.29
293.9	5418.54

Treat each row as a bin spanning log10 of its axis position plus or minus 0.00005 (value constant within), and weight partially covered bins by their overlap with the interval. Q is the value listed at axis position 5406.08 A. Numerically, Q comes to 283.9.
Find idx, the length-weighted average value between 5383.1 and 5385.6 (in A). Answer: 288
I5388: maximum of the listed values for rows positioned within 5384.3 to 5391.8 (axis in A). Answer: 298.1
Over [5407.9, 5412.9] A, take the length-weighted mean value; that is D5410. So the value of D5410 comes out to 258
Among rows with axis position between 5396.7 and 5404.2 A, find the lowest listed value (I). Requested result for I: 232.4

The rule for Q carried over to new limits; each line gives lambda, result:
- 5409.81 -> 243.7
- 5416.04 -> 333.8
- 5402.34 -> 273.1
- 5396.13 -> 291.3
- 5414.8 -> 311.7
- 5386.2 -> 297.1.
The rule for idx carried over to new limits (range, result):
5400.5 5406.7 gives 276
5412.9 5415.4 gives 305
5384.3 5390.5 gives 286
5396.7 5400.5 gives 248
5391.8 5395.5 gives 284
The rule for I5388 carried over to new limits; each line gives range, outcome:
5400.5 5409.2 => 292.4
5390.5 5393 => 259.6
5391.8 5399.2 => 301.4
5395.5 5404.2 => 291.3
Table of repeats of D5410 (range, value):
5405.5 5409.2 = 258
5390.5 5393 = 246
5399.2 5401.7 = 239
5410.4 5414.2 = 283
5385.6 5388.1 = 298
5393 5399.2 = 279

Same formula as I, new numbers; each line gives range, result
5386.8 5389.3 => 293.3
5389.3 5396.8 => 232.7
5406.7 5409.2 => 234.6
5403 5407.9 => 254.7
